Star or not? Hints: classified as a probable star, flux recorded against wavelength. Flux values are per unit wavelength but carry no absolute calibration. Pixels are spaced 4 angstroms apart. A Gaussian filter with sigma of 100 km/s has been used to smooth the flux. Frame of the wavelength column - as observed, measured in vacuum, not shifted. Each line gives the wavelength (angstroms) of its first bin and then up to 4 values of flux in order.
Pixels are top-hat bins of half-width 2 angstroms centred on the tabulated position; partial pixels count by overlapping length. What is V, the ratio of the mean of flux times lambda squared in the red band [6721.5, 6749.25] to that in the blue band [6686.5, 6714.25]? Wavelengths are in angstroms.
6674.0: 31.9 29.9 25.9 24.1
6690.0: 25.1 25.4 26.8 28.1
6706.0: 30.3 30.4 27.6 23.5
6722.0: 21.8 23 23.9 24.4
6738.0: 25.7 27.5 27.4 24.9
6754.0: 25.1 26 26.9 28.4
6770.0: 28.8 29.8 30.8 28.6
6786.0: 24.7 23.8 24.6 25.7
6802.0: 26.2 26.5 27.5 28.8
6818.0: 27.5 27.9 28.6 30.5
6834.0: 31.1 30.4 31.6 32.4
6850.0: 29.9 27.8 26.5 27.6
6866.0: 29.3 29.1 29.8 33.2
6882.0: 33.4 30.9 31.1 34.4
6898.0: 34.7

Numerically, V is 0.92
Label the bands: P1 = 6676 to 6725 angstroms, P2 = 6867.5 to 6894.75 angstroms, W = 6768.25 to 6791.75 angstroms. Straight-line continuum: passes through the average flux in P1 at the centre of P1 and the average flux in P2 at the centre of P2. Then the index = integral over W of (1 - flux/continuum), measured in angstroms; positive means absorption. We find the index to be 0.8 angstroms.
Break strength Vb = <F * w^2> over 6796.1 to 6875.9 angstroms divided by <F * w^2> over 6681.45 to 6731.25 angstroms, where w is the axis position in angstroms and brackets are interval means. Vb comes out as 1.2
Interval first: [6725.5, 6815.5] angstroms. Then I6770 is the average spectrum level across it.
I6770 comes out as 26.5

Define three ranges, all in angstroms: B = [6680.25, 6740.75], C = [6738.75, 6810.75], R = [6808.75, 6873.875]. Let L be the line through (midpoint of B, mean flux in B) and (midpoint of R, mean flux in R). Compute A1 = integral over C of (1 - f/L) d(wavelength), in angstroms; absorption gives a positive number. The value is 1.6 angstroms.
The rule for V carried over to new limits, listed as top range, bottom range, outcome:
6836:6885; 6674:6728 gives 1.19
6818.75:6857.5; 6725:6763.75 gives 1.20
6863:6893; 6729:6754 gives 1.26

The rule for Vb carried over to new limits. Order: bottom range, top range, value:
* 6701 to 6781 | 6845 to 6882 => 1.15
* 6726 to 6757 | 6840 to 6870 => 1.19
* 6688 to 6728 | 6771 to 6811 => 1.05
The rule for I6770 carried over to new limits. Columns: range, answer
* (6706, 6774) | 26.2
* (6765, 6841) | 27.9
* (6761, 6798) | 27.3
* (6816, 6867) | 29.3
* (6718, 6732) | 23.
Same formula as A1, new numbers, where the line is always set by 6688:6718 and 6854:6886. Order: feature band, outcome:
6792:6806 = 1.5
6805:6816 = 0.5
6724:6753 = 2.8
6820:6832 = 0.1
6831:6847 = -1.0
